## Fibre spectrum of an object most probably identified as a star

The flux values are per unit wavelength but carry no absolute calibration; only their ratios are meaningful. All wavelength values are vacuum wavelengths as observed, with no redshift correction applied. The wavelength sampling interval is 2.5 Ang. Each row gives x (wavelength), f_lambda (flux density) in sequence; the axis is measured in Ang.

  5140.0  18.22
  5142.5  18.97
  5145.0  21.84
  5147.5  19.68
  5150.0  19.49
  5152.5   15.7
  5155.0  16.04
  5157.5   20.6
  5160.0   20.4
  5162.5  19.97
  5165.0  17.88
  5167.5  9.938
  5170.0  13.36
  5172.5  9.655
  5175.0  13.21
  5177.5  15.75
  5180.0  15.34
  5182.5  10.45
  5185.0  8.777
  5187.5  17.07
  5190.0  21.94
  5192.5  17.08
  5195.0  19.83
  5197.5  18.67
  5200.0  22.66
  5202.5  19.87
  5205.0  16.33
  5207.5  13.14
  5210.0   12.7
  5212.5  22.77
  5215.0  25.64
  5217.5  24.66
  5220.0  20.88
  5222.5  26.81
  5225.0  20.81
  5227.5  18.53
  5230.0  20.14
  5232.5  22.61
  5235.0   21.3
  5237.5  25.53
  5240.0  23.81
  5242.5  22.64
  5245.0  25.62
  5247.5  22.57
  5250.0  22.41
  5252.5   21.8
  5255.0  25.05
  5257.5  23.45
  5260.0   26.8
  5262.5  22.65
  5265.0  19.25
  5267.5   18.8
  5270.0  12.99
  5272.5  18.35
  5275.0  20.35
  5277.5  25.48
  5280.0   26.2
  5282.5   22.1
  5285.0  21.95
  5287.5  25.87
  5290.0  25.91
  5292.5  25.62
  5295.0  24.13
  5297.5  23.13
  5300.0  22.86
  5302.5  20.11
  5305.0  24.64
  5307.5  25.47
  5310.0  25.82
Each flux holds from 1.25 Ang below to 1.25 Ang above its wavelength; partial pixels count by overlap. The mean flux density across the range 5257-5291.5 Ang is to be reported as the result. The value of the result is 22.2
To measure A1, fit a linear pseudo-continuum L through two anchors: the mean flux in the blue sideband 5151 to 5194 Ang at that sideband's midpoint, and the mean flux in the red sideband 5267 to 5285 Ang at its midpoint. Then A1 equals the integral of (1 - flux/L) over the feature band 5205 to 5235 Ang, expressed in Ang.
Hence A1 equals -4.4 Ang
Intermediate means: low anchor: 15.5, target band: 20.6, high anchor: 20.8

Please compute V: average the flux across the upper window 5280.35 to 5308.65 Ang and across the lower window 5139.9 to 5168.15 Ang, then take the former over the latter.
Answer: 1.30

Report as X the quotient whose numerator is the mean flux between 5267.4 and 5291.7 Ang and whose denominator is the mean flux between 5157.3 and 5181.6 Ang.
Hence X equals 1.4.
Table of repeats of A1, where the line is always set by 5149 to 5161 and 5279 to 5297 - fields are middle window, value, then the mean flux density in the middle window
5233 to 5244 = -0.56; 23.3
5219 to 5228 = -0.23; 22.1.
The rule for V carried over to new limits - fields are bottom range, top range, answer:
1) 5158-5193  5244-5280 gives 1.45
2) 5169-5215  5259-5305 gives 1.37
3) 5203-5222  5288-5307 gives 1.21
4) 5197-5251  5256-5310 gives 1.06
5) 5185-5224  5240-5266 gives 1.19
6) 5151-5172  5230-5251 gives 1.40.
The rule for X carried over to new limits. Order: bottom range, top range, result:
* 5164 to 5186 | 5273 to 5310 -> 1.88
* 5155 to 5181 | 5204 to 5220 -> 1.24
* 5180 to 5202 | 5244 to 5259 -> 1.38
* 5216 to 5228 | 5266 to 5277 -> 0.80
